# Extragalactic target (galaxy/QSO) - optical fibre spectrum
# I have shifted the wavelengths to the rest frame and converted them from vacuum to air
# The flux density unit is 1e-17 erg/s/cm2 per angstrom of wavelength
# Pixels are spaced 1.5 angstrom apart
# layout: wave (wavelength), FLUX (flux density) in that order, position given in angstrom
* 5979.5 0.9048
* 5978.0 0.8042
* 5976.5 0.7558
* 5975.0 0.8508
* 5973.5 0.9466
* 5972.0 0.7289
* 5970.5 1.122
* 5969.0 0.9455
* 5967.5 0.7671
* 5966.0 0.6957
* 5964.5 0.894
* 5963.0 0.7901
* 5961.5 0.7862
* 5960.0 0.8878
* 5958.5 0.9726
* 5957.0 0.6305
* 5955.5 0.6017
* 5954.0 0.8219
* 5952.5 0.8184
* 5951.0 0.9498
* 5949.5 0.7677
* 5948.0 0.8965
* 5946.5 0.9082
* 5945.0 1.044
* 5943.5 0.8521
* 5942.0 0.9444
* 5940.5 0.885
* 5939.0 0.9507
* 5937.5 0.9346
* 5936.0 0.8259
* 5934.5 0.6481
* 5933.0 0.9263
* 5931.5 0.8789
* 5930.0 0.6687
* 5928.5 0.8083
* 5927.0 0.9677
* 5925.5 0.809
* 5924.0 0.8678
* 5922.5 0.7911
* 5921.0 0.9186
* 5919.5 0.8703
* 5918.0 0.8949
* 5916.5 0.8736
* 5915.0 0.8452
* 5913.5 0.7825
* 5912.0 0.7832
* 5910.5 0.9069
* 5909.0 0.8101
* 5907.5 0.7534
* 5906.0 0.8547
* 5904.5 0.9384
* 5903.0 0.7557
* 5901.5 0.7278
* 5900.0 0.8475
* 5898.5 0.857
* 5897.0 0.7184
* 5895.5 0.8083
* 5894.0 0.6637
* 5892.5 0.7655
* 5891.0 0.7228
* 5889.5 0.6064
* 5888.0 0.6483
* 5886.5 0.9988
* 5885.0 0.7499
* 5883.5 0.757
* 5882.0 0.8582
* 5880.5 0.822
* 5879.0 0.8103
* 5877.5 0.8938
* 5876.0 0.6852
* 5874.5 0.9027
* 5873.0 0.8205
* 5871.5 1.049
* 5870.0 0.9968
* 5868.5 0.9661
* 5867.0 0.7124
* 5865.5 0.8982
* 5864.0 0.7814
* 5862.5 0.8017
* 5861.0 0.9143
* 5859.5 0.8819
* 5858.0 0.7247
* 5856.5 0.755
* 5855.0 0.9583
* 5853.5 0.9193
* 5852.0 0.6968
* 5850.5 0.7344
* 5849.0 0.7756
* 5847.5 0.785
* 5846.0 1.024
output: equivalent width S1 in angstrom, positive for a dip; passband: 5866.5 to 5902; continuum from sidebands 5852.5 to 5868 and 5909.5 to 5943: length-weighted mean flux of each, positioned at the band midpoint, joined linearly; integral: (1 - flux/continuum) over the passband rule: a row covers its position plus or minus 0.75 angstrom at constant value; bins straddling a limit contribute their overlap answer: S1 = 1.4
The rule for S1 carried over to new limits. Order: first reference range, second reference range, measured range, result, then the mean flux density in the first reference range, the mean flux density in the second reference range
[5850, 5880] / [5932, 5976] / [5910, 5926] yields 0.0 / 0.846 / 0.855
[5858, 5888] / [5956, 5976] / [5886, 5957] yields 1.7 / 0.849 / 0.843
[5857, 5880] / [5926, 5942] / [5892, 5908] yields 1.2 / 0.854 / 0.853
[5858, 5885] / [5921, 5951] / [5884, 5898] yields 1.8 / 0.849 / 0.865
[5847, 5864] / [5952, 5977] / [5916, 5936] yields -0.5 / 0.812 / 0.825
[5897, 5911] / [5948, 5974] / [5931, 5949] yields -1.3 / 0.821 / 0.832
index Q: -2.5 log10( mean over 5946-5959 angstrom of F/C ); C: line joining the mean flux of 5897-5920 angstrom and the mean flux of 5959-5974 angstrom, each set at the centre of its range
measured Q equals 0.05 mag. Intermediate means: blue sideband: 0.829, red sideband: 0.857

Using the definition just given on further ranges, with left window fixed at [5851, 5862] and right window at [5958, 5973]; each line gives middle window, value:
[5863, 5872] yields -0.07 mag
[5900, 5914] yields 0.04 mag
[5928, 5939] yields 0.04 mag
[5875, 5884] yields 0.04 mag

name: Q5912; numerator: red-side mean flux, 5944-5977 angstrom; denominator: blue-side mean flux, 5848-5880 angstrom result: 1.00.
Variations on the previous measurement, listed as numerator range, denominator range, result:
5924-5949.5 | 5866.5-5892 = 1.05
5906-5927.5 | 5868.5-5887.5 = 0.98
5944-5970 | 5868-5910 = 1.03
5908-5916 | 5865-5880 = 0.95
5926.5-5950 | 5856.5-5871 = 1.02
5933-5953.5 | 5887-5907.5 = 1.15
